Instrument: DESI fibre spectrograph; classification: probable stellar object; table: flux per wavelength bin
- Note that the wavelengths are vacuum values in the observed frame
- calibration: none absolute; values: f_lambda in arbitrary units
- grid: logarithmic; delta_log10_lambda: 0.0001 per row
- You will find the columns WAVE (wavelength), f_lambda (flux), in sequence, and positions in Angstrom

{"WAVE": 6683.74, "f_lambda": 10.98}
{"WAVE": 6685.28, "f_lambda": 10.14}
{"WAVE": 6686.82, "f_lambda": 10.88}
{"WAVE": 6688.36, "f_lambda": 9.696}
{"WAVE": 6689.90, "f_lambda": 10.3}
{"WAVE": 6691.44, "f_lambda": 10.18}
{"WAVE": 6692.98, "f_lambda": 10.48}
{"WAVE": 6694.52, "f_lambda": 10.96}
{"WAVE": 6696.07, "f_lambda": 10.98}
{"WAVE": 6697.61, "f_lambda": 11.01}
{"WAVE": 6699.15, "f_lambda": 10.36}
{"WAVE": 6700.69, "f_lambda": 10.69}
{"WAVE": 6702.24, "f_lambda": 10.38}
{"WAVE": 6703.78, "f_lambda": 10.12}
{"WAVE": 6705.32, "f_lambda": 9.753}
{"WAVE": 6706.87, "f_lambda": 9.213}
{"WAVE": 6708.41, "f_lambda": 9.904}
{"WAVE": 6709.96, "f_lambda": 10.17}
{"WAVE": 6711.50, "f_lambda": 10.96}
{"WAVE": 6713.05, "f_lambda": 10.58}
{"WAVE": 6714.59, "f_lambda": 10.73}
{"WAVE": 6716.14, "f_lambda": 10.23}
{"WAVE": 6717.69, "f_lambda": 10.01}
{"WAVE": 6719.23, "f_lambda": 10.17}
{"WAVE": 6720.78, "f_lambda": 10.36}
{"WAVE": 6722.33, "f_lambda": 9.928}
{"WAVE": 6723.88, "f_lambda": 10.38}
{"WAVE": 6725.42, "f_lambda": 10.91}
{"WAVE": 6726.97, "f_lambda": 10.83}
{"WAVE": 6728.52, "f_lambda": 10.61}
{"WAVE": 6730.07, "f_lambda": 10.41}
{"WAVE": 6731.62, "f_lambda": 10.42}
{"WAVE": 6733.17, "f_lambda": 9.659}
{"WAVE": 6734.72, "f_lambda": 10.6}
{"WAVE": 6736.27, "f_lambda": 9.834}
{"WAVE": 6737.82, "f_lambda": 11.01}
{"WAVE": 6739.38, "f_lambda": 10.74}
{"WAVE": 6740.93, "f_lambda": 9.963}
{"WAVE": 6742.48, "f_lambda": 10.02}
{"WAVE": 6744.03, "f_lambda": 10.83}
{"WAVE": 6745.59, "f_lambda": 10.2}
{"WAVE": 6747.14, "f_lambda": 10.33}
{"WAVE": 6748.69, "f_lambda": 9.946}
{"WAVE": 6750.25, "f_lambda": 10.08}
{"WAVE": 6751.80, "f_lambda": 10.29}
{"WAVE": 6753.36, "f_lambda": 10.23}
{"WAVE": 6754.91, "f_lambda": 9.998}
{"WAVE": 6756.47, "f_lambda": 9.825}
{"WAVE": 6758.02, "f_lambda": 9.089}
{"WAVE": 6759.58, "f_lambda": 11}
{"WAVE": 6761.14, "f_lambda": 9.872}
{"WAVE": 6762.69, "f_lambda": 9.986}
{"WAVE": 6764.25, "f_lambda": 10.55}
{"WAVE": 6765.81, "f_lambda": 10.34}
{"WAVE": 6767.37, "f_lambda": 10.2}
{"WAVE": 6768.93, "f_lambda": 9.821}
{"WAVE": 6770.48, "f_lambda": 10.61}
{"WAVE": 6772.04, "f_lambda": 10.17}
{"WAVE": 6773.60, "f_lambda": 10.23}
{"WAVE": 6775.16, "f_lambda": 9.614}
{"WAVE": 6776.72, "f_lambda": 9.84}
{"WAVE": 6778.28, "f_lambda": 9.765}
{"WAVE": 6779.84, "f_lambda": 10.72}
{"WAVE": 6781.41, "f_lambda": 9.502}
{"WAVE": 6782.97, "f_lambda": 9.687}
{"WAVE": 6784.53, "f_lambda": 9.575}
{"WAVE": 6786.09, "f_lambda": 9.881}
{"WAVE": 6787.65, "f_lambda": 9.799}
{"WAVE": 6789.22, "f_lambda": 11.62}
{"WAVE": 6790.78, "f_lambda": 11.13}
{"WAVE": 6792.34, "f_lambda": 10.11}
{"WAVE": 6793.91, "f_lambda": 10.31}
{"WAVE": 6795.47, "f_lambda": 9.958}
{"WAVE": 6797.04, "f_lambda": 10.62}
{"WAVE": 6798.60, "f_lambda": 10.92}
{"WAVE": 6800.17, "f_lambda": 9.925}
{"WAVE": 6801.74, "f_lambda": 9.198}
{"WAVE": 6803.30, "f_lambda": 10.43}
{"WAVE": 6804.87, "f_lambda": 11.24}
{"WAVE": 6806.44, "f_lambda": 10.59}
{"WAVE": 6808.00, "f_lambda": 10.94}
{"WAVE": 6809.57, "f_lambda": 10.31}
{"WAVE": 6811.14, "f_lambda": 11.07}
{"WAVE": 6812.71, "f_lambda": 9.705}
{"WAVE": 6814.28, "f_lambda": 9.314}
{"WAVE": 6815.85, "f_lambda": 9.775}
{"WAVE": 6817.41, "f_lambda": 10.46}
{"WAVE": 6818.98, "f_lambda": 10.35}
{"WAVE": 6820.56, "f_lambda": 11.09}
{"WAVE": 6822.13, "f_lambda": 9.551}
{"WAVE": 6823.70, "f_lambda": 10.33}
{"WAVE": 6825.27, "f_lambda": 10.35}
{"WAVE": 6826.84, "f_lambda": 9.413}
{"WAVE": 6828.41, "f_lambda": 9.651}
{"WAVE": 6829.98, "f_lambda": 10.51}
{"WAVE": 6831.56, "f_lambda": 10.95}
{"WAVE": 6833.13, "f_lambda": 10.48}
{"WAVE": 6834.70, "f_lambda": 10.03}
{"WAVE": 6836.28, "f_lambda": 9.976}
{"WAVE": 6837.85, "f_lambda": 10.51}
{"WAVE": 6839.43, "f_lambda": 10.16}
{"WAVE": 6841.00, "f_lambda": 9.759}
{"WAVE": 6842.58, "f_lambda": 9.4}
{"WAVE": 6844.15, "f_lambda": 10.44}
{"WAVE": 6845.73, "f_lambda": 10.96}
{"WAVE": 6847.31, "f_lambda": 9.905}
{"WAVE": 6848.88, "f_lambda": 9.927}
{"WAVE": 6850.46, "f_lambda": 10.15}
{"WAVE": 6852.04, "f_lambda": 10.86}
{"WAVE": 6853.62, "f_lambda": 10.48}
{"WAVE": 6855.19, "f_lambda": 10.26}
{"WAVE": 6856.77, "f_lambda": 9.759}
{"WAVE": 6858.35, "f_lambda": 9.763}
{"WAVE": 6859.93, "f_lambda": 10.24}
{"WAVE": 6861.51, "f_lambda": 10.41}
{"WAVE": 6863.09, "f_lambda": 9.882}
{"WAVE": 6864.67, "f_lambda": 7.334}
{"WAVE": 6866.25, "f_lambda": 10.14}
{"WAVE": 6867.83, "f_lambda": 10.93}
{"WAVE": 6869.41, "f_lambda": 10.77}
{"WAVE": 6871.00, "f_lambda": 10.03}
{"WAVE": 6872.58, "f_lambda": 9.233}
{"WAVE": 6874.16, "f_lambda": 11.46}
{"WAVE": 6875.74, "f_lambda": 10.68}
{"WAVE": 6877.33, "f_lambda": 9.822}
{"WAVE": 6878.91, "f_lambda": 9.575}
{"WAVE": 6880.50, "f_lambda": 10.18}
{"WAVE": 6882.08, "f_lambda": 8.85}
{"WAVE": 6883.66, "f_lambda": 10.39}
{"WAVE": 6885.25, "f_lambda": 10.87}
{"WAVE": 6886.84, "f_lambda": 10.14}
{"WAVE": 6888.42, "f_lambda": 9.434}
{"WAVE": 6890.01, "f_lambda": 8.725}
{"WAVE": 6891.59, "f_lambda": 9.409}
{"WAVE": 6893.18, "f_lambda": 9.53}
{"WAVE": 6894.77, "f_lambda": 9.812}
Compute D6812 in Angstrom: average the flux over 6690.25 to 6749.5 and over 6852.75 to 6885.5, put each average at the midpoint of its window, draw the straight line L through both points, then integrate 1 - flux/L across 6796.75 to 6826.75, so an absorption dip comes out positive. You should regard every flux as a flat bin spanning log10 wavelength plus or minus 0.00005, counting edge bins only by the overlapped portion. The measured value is -0.4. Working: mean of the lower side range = 10.4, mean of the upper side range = 10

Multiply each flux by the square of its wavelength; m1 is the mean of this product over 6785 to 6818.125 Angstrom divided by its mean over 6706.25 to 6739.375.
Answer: 1.0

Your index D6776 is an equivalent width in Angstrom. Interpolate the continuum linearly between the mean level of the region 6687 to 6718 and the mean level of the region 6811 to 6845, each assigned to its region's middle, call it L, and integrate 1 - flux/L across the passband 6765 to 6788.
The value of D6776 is 0.53 Angstrom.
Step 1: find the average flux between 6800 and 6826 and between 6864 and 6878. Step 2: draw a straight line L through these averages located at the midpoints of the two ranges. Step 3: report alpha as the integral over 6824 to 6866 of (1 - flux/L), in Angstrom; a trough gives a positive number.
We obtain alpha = 0.4 Angstrom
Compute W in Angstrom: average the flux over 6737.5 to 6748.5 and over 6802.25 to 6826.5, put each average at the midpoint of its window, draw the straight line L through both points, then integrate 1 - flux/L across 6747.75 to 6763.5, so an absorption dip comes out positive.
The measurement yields 0.5 Angstrom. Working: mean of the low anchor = 10.4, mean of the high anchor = 10.3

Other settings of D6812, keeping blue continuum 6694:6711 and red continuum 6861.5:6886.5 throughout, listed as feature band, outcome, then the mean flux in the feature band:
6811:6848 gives -0.2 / 10.2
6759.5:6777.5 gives 0.1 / 10.2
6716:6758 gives 0.0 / 10.3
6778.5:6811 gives -0.5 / 10.3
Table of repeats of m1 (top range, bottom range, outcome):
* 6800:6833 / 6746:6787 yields 1.04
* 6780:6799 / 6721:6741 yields 1.00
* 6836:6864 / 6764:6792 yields 1.02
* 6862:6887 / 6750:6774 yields 1.02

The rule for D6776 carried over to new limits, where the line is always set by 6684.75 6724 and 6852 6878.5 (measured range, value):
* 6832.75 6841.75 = 0.0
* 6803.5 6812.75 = -0.5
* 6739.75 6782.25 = 0.5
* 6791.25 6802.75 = 0.0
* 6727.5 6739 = -0.1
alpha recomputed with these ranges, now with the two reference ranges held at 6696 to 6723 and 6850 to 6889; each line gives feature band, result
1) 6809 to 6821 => -0.11 Angstrom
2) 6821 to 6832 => 0.02 Angstrom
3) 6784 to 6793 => -0.17 Angstrom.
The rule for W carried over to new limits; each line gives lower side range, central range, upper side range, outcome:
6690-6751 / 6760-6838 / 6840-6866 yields -0.7 Angstrom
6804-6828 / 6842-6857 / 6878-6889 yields -0.2 Angstrom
